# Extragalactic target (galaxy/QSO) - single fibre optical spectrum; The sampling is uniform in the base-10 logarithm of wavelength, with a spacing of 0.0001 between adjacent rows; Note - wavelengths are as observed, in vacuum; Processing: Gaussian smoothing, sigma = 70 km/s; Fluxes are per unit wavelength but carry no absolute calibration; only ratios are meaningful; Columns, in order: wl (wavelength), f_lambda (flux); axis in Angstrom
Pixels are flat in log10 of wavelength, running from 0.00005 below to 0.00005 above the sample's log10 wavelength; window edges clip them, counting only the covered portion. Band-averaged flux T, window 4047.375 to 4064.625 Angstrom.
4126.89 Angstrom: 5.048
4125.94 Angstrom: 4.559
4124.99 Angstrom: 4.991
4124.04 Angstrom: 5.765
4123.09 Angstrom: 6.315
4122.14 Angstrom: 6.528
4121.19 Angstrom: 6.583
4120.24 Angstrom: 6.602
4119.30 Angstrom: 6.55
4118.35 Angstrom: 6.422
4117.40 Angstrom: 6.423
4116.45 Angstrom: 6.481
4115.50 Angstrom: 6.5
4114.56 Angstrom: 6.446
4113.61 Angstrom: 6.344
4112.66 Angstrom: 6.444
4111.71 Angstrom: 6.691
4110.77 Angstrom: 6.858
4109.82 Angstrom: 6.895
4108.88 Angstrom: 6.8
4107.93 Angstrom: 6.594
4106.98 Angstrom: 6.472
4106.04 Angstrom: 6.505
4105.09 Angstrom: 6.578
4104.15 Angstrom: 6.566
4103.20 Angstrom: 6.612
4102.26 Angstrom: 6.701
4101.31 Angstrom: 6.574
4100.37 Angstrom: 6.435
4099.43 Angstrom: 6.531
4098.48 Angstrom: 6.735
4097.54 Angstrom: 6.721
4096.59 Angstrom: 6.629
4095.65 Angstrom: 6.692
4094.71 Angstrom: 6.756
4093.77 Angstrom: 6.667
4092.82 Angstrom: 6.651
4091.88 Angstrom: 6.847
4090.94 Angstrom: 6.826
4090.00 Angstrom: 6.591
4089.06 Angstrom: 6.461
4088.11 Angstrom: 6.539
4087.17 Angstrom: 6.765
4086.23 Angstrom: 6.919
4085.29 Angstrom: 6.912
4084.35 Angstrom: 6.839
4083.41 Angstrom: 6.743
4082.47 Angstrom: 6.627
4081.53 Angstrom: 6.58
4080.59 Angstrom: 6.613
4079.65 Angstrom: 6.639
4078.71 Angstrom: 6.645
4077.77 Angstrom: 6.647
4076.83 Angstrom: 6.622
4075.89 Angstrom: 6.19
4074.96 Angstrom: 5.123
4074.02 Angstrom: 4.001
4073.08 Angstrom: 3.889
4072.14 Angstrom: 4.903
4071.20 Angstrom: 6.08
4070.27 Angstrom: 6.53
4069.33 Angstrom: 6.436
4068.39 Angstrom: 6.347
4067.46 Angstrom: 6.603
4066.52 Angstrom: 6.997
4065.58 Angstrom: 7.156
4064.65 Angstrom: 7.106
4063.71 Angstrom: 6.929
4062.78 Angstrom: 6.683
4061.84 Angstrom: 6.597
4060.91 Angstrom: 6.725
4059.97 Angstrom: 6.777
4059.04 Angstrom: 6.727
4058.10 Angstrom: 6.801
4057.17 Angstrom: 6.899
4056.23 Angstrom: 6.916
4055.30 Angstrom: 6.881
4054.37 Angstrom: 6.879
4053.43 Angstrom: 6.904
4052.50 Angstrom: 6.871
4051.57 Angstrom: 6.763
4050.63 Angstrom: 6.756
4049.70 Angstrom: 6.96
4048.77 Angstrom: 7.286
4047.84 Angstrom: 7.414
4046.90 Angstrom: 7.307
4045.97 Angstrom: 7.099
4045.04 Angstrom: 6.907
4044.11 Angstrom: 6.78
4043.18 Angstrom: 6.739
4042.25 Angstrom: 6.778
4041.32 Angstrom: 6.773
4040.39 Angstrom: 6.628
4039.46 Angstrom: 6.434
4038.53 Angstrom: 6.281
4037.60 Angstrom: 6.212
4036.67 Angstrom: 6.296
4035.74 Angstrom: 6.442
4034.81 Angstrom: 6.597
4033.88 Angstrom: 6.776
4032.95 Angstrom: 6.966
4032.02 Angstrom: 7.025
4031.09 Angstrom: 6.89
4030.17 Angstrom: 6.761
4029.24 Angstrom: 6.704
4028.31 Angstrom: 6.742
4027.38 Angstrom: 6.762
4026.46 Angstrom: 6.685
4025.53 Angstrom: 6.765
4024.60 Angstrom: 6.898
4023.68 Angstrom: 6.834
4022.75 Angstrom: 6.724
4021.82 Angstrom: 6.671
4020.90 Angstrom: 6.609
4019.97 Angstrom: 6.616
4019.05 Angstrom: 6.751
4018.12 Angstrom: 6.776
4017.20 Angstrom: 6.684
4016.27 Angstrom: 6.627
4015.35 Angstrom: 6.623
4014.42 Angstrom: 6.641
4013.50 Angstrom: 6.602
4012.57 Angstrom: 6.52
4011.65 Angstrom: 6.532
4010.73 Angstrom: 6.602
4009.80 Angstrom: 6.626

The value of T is 6.88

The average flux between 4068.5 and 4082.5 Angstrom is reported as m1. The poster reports 5.96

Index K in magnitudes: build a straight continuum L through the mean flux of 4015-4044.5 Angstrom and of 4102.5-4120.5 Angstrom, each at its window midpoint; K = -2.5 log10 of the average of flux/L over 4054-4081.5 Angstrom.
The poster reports 0.04 mag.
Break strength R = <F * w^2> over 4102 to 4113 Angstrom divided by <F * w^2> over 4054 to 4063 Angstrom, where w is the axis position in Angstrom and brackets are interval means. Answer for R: 1.00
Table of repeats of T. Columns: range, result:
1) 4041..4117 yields 6.61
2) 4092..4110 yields 6.64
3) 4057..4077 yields 6.26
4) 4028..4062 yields 6.79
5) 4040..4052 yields 6.94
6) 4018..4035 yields 6.77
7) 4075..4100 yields 6.64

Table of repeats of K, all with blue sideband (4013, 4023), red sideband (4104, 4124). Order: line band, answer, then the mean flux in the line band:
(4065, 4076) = 0.128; 5.86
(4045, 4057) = -0.060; 6.99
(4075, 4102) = -0.011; 6.63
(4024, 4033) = -0.027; 6.82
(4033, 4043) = 0.015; 6.54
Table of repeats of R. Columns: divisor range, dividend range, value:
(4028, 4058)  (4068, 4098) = 0.95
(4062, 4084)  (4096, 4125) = 1.06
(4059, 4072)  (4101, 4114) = 1.02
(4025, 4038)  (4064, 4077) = 0.91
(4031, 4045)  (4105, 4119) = 1.02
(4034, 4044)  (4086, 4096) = 1.05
